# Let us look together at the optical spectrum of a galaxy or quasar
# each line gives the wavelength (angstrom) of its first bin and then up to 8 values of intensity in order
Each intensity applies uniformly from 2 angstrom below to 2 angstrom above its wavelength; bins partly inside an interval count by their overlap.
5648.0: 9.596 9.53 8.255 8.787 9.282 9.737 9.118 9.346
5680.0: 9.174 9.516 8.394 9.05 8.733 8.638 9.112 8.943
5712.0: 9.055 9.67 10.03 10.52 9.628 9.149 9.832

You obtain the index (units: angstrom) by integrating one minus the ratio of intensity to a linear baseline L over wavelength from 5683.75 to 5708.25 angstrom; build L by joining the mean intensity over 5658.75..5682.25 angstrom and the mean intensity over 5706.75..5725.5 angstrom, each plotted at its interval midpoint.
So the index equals 1.6 angstrom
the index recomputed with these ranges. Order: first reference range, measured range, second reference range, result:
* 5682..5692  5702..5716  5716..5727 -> 0.8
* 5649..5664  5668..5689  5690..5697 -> -0.6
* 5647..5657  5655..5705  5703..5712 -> 0.4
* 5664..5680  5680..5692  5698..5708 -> 0.2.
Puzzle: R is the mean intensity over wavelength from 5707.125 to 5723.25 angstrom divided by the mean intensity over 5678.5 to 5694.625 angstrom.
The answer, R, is 1.06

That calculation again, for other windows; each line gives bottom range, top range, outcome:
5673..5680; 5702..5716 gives 0.99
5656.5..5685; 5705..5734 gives 1.04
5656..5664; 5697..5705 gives 1.01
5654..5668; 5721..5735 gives 1.10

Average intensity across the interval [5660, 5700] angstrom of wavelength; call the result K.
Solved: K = 9.11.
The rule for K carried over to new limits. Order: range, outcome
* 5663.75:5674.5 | 9.39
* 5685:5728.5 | 9.25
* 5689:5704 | 8.82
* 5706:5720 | 9.34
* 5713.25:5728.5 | 9.95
